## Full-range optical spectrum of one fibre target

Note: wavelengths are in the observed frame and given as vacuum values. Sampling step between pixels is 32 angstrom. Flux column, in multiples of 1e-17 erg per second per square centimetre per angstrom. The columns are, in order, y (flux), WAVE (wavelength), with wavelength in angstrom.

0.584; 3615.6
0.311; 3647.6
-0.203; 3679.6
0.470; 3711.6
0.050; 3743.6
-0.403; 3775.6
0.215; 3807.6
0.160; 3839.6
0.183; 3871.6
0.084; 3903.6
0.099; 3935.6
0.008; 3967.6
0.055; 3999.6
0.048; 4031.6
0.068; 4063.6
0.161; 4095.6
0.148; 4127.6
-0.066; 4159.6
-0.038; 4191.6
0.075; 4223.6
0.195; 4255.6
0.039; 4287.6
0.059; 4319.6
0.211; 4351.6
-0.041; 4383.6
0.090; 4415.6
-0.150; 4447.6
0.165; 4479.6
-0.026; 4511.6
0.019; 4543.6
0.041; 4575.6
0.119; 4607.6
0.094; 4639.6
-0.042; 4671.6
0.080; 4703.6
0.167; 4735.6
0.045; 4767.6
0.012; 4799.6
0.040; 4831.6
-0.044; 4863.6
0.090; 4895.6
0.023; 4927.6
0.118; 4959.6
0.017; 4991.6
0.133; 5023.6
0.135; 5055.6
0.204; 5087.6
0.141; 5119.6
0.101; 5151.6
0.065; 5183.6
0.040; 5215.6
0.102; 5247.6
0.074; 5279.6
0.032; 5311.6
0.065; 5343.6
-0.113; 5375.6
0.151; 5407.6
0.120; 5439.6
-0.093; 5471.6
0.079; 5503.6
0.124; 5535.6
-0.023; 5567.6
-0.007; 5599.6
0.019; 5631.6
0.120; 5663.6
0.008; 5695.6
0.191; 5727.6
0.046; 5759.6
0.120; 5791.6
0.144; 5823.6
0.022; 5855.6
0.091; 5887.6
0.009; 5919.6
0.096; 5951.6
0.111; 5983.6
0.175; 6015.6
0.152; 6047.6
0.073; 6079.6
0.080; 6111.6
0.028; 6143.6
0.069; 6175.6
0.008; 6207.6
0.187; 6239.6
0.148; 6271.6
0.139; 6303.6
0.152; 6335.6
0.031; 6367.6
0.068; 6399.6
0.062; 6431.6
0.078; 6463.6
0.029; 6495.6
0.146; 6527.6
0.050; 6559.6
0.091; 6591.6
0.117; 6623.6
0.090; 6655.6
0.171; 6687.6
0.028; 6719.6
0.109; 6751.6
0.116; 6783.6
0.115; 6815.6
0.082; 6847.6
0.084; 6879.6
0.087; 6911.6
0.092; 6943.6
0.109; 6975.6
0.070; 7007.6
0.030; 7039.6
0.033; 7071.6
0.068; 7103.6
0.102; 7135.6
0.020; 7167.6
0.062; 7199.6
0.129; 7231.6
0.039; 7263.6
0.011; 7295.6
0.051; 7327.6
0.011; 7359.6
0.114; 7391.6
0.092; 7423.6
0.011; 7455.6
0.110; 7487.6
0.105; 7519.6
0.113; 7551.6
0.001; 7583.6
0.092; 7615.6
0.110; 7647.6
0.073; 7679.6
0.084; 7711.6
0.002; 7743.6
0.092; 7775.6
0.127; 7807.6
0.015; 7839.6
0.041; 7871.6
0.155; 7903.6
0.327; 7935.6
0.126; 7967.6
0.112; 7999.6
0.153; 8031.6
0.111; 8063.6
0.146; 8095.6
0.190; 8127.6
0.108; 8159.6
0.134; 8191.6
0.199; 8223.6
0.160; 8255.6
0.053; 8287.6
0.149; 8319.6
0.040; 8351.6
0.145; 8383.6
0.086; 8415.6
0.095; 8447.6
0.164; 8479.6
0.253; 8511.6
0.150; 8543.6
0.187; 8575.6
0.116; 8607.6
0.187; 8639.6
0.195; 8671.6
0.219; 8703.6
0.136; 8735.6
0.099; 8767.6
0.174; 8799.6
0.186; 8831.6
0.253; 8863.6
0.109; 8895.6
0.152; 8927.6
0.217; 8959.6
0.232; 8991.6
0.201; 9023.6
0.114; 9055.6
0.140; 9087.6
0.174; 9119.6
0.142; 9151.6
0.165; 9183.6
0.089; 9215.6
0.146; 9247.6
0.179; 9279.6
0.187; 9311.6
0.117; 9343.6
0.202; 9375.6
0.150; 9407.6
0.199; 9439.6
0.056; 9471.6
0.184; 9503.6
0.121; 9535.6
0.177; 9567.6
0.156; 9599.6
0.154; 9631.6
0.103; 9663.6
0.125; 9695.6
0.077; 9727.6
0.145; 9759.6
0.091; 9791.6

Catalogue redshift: 1.13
